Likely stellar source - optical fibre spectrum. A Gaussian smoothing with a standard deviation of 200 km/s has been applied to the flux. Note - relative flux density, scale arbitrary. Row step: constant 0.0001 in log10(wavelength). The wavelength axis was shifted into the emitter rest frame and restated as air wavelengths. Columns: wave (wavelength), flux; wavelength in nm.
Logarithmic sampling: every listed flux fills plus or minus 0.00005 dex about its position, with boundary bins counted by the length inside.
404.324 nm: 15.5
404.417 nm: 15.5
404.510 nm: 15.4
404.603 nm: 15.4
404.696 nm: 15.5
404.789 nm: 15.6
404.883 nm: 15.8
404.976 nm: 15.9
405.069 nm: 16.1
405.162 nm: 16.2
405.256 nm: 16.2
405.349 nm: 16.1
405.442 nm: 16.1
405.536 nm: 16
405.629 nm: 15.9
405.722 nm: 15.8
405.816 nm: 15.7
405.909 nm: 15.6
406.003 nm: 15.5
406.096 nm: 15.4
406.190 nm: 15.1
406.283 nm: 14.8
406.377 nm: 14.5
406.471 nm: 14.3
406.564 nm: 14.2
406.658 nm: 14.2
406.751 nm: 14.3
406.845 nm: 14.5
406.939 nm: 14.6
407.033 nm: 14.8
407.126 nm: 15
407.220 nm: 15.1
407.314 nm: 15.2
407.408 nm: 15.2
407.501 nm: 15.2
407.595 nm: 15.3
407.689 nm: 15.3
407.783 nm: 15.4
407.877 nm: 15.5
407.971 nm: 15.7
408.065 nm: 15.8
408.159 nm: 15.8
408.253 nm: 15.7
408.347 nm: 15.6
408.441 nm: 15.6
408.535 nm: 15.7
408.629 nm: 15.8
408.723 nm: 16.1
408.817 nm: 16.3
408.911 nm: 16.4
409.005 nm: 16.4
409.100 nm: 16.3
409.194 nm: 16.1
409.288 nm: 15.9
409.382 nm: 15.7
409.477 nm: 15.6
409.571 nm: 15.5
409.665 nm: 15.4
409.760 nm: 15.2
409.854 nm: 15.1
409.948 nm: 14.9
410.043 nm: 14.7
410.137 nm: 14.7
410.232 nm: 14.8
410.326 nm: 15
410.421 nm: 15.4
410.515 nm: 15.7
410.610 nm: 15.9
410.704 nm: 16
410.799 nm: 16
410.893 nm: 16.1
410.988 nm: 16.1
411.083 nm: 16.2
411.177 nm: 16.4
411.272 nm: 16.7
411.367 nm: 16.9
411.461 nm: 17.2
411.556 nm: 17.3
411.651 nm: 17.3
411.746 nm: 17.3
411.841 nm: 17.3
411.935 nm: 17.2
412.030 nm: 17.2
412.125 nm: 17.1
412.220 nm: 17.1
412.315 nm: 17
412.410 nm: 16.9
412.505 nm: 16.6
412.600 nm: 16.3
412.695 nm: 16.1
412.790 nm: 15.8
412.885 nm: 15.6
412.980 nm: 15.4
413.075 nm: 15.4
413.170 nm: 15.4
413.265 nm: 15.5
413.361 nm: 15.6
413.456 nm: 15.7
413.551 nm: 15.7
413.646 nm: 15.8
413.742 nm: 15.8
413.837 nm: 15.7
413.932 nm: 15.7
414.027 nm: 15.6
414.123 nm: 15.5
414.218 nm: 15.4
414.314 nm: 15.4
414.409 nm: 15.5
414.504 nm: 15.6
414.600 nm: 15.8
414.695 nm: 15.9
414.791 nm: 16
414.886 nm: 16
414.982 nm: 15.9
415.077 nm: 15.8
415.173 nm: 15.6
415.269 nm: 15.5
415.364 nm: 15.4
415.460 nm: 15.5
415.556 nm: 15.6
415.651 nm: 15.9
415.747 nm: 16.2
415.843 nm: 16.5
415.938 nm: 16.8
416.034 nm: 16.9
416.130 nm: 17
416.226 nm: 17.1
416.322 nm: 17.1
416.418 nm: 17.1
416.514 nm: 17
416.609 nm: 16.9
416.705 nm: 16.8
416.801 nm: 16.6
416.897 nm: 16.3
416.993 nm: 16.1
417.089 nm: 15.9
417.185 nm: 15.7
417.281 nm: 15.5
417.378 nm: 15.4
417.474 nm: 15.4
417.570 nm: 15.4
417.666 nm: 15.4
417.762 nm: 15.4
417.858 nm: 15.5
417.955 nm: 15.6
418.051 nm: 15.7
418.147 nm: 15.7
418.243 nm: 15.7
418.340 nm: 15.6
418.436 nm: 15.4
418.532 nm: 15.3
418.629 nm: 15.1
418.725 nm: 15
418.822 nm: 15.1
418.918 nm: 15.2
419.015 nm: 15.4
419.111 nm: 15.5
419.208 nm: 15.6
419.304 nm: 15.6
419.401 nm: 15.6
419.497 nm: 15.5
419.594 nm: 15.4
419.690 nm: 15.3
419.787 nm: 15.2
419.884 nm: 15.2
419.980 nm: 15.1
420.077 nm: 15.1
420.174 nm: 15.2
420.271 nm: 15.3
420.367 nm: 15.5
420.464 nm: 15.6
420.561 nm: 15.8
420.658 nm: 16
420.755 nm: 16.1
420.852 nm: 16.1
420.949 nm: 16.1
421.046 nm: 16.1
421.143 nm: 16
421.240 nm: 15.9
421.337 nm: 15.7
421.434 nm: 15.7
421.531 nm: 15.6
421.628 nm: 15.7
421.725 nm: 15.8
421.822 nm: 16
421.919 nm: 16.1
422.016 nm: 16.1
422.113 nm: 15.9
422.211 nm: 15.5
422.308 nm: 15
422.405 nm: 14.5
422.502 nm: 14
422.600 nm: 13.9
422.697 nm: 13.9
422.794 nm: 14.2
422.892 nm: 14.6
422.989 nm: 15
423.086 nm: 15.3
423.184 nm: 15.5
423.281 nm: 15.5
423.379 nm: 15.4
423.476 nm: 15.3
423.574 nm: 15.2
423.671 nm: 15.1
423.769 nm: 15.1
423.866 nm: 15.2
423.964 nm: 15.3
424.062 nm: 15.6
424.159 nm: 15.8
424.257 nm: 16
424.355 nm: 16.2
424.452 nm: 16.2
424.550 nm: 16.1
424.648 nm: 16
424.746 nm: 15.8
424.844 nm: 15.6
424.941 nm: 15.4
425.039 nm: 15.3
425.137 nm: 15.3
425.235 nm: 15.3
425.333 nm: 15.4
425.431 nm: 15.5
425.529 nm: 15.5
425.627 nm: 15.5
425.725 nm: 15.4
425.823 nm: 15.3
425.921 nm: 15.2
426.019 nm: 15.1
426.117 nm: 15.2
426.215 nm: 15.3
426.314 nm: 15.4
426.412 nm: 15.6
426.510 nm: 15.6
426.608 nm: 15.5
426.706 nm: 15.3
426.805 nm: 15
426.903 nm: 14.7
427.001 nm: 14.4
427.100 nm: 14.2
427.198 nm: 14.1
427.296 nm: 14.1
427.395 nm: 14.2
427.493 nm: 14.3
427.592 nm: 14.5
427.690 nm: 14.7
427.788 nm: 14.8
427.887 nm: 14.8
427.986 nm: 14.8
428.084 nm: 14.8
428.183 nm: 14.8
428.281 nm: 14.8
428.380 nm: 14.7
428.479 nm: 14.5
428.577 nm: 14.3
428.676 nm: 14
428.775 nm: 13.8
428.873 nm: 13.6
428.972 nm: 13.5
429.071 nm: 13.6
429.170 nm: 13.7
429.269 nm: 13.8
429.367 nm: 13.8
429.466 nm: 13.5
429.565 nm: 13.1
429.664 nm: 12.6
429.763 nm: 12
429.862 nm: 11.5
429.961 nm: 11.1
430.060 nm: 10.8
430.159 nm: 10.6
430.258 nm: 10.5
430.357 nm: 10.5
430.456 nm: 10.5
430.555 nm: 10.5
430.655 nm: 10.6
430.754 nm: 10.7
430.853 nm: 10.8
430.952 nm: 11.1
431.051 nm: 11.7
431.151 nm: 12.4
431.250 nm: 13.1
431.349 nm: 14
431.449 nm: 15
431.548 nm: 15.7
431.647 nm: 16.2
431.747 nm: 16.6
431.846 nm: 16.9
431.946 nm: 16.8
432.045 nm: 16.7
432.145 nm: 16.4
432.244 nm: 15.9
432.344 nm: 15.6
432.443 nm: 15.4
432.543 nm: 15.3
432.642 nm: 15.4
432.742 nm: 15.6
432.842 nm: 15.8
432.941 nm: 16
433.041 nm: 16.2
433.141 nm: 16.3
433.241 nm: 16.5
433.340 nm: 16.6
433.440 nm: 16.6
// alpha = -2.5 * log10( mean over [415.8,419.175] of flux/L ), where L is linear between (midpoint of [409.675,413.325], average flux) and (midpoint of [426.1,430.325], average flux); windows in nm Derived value -0.042 mag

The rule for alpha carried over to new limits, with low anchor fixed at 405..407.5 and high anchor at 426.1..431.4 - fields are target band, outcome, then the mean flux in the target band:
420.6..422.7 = -0.115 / 15.6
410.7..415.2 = -0.102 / 16.2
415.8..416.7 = -0.173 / 16.9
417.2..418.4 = -0.088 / 15.5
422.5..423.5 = -0.069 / 14.8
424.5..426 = -0.133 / 15.5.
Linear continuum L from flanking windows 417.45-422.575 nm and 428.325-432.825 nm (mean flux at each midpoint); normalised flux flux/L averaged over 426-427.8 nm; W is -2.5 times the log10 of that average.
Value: -0.05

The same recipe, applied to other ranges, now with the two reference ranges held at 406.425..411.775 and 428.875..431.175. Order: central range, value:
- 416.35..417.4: -0.15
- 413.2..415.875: -0.08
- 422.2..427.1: -0.19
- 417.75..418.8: -0.11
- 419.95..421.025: -0.15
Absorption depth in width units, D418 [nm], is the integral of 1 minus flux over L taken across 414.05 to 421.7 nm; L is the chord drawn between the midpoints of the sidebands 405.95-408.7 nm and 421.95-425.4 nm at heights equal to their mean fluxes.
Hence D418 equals -0.27 nm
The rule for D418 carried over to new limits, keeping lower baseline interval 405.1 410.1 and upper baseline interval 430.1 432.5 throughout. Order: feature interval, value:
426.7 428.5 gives -0.10 nm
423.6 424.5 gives -0.10 nm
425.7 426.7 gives -0.10 nm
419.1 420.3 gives -0.07 nm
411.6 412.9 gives -0.15 nm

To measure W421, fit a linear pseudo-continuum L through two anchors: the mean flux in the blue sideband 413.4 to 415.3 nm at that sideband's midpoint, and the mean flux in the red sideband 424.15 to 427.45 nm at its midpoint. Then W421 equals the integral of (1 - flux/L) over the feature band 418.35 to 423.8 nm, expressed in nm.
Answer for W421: 0.03 nm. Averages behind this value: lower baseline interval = 15.7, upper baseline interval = 15.3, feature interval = 15.4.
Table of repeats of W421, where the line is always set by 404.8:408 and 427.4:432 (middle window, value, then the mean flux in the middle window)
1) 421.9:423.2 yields -0.089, 14.9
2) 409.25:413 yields -0.305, 16.1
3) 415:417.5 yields -0.299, 16.2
